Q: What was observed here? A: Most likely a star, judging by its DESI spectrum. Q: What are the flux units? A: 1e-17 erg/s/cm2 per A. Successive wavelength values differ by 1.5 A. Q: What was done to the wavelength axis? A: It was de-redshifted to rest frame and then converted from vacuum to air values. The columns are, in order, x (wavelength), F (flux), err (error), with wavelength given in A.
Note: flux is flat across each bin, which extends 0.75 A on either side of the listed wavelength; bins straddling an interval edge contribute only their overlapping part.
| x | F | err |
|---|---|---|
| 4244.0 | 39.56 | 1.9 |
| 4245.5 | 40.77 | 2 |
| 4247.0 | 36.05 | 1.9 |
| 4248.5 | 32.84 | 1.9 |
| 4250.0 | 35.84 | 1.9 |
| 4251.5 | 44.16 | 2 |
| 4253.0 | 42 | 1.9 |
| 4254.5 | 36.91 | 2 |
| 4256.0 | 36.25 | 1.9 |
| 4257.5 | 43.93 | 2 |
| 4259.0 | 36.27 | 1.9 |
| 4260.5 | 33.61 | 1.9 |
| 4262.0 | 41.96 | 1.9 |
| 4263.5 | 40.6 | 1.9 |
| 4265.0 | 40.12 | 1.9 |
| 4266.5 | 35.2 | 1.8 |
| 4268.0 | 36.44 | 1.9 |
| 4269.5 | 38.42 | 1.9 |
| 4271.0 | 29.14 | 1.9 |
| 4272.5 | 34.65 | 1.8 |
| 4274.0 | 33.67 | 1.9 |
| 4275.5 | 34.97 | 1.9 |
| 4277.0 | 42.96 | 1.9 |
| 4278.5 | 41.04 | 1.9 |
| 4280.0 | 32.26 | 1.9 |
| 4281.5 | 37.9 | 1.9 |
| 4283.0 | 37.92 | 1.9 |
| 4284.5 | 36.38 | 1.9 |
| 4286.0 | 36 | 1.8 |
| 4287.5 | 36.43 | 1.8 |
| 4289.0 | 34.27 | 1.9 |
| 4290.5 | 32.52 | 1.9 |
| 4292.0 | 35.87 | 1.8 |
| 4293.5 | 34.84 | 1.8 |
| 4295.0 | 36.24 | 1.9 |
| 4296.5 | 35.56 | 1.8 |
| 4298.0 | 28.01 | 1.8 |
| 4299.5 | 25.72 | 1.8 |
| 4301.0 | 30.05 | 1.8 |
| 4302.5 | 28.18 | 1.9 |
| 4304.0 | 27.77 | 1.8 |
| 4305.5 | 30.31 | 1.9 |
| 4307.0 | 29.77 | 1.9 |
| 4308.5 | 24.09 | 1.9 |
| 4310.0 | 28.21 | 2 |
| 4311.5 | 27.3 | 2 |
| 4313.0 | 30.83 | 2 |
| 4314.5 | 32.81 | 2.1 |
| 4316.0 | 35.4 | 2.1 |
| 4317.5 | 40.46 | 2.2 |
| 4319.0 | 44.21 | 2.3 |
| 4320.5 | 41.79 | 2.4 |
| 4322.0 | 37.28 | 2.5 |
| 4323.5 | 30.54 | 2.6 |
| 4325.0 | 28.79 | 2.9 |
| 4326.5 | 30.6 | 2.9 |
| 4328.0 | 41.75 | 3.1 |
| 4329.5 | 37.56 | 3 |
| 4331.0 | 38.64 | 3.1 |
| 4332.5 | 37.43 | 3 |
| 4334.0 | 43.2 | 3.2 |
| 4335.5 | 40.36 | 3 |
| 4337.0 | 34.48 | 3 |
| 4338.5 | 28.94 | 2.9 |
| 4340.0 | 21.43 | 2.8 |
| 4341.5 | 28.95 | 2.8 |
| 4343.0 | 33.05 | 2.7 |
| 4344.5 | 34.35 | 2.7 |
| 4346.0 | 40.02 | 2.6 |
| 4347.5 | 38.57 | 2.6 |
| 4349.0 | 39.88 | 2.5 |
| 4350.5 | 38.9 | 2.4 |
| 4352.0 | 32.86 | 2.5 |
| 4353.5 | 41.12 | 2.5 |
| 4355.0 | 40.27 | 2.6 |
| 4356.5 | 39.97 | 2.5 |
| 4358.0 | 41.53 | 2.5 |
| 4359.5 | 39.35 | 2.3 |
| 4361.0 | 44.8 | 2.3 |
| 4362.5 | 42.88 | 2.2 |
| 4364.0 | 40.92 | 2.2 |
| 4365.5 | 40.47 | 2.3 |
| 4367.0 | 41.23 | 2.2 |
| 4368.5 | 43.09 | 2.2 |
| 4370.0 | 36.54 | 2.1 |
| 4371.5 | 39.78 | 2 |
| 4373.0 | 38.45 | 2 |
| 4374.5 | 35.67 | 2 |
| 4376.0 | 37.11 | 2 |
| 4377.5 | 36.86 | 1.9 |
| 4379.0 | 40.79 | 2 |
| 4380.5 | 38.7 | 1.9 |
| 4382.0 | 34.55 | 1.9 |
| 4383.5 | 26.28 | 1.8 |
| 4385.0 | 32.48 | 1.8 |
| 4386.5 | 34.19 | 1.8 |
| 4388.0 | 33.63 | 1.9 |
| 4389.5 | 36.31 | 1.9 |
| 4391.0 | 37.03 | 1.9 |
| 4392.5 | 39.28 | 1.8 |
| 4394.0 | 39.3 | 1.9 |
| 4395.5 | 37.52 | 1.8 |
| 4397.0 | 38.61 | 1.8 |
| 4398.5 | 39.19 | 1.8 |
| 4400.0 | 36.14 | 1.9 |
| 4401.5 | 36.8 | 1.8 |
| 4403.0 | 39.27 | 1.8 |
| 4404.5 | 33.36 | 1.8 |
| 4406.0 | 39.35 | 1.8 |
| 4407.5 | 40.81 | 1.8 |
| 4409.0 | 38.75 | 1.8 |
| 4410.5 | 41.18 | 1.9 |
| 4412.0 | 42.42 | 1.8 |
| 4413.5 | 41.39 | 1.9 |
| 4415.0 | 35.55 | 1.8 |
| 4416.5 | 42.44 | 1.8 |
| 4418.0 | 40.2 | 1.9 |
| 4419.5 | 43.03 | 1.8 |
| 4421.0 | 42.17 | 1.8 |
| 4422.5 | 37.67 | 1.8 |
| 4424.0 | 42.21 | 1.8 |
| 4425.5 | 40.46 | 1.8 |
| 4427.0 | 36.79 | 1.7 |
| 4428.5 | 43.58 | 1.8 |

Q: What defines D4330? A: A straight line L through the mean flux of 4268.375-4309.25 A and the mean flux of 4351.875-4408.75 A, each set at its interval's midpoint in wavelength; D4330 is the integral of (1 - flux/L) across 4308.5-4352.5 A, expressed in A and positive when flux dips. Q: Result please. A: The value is 0.9 A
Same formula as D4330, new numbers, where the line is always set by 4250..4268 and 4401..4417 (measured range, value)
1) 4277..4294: 1.2 A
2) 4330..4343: 1.6 A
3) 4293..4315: 5.1 A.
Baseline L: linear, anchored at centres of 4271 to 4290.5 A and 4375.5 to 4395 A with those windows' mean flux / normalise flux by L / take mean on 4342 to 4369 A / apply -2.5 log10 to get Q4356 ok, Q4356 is -0.102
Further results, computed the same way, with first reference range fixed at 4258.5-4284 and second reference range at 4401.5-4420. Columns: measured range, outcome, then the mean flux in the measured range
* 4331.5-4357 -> 0.066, 36.1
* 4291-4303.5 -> 0.178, 31.7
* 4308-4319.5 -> 0.150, 32.9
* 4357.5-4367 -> -0.079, 41.6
